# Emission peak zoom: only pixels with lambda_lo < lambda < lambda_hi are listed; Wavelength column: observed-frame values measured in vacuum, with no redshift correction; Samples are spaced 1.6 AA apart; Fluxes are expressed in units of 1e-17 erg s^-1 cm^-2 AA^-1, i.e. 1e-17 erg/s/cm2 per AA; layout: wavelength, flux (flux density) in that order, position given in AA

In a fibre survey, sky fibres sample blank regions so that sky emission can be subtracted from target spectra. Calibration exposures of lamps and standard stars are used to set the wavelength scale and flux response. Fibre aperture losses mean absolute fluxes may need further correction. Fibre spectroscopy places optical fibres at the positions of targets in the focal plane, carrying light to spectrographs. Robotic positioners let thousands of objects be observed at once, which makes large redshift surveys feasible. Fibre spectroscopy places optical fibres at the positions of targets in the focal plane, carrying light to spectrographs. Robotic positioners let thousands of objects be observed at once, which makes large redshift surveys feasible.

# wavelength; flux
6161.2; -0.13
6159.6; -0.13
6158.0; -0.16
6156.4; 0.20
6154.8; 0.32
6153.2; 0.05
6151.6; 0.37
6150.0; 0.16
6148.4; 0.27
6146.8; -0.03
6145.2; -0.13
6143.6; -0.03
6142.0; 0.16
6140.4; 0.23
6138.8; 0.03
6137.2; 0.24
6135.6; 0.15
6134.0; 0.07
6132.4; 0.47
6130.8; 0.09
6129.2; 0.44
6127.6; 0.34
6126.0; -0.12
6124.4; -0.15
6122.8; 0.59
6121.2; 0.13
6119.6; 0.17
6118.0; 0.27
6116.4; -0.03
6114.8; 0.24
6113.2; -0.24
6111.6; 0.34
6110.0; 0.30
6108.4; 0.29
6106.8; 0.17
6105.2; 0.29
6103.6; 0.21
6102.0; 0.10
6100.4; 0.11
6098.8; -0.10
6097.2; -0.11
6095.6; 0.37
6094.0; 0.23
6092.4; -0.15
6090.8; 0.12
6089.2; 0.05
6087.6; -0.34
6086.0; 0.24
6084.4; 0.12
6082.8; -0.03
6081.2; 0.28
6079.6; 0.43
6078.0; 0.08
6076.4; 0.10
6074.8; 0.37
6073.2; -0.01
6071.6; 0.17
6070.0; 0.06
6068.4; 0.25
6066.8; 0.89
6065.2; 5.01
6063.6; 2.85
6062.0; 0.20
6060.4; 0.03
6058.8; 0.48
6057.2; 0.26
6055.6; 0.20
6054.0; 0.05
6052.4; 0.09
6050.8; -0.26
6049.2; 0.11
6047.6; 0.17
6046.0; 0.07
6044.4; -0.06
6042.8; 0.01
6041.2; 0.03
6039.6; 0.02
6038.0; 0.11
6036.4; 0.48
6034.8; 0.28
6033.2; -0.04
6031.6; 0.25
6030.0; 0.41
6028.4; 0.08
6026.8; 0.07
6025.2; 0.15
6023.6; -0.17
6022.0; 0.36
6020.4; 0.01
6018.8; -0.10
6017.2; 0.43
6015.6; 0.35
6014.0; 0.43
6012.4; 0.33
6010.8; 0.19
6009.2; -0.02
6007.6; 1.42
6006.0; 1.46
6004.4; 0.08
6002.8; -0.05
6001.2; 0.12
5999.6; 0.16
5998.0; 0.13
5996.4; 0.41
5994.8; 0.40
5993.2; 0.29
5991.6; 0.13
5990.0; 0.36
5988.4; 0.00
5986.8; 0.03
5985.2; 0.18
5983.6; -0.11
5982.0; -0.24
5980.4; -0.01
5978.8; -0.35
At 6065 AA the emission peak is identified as [O III] 5007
